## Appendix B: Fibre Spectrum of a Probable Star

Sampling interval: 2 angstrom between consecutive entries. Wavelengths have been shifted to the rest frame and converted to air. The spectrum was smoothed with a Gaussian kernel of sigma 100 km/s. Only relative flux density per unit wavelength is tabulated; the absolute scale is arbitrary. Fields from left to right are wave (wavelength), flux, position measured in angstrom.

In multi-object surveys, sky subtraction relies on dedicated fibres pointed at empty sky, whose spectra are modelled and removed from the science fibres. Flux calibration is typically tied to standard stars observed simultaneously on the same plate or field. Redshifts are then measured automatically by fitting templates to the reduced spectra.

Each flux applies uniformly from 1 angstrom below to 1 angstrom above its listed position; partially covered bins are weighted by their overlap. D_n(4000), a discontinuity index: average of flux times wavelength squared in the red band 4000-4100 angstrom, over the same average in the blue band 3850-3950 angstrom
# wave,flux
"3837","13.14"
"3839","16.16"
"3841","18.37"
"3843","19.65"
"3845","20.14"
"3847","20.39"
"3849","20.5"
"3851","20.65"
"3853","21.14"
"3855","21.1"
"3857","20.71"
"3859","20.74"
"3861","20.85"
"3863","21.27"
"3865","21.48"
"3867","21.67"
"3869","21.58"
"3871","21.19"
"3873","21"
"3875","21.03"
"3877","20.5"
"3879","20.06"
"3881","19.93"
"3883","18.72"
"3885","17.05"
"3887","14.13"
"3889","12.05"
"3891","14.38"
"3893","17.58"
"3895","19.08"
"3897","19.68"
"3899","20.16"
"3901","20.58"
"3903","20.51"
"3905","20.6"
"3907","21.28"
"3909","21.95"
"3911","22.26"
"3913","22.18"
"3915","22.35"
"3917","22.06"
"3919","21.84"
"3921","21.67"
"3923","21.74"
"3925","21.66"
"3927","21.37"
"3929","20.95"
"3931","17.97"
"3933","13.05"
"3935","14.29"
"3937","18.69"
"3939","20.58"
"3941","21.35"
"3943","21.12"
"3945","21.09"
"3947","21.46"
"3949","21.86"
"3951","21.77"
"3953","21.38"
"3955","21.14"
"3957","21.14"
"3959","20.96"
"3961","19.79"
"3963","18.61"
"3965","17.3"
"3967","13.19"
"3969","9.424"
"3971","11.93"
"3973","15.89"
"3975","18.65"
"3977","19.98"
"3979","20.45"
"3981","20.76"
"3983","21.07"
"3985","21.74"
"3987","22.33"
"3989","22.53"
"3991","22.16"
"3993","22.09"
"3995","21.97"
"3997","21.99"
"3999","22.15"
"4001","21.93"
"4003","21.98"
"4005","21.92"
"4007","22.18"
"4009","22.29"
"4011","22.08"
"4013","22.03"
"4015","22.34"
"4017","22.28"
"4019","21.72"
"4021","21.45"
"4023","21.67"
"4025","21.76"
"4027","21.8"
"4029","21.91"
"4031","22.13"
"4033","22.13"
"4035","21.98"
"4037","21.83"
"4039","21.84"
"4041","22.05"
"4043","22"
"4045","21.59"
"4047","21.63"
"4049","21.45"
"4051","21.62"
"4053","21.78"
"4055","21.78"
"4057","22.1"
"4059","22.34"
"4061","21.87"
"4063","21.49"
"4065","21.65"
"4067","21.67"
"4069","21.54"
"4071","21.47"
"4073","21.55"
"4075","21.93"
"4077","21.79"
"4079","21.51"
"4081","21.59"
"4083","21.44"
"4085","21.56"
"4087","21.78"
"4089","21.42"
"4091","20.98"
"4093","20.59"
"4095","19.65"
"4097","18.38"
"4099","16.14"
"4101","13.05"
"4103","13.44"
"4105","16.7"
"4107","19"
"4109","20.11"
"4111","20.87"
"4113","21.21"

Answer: 1.16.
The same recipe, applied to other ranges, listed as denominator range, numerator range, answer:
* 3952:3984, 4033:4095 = 1.25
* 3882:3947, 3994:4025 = 1.18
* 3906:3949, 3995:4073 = 1.12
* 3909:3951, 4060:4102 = 1.08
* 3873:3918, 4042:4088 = 1.21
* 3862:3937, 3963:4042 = 1.10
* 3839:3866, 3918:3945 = 1.01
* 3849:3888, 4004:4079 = 1.18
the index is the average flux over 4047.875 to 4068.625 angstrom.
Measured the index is 21.8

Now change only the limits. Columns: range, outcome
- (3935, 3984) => 19.1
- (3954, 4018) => 20.2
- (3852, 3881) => 21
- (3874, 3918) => 19.5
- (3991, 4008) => 22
